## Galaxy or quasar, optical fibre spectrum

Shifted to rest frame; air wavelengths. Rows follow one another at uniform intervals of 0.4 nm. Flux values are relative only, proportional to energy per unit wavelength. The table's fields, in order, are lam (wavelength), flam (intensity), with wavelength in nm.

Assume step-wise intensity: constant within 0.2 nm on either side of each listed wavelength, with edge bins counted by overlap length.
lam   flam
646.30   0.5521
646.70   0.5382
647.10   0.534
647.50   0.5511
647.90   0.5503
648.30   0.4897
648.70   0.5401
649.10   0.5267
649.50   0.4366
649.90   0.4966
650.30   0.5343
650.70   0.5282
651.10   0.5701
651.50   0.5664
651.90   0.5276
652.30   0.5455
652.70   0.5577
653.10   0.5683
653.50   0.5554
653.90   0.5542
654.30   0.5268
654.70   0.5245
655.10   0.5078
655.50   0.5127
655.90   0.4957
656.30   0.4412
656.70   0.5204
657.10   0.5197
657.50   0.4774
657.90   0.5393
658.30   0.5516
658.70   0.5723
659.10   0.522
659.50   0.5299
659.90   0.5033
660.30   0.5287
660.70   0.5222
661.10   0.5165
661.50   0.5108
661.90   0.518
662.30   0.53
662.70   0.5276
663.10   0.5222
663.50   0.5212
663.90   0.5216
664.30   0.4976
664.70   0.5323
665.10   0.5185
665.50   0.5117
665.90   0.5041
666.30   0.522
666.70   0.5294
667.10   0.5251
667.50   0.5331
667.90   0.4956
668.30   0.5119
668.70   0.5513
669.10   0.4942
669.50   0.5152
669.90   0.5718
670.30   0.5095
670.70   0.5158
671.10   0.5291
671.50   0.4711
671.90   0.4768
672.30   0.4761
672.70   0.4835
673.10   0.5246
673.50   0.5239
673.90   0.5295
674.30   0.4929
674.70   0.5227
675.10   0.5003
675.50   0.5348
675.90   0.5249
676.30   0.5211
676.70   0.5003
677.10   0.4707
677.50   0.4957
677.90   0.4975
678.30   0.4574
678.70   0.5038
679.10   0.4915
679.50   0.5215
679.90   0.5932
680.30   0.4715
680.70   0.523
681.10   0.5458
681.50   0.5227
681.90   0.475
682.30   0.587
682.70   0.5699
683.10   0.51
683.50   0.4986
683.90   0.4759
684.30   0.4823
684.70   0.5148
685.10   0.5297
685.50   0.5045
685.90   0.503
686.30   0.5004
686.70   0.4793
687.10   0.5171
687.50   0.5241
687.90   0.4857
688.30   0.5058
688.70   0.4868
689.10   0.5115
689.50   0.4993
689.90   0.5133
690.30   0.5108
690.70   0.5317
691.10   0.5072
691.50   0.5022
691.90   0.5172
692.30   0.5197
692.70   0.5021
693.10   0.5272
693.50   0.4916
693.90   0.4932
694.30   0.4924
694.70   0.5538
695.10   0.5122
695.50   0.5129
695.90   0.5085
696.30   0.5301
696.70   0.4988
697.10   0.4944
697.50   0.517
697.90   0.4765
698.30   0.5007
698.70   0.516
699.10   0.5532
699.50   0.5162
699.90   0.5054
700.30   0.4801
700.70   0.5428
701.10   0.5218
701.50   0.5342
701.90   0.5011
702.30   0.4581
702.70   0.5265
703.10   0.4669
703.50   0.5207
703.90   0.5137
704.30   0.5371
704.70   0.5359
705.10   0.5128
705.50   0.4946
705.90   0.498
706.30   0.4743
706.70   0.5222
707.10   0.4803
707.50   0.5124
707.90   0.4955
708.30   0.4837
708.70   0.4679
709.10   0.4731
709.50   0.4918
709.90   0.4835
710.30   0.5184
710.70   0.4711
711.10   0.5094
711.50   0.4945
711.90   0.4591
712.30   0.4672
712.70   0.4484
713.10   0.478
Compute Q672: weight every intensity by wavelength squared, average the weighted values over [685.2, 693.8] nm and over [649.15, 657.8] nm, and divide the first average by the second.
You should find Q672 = 1.1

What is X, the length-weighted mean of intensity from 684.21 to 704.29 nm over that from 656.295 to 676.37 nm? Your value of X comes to 1.0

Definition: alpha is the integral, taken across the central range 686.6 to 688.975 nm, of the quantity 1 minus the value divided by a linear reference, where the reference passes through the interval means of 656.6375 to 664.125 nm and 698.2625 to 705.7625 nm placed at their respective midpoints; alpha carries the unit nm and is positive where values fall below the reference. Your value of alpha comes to 0.071 nm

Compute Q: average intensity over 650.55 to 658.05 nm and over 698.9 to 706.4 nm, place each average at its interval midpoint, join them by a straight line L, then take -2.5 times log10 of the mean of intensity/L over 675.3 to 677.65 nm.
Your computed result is 0.025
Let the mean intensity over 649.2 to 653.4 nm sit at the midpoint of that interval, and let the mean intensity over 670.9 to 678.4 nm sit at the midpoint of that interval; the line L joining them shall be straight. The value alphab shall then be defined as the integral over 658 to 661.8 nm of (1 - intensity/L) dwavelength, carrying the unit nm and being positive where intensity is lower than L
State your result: -0.048 nm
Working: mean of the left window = 0.534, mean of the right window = 0.502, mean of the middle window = 0.529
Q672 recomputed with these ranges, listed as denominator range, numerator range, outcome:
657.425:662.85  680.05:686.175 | 1.05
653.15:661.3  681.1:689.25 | 1.06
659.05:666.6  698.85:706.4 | 1.11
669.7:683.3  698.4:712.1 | 1.06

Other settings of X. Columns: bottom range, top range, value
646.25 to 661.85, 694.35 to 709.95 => 0.96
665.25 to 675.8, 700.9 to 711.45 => 0.97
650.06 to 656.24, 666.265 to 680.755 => 0.95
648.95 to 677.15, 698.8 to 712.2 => 0.97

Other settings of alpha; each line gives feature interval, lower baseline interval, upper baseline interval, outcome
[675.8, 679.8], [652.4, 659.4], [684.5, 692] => 0.105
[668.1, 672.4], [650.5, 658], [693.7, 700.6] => 0.078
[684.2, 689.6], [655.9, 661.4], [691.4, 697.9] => 0.084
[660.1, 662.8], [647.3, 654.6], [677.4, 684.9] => 0.027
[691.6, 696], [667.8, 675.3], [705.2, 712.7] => -0.130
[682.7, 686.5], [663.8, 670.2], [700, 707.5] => 0.062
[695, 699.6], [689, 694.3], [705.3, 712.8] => -0.085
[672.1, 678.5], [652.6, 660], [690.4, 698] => 0.176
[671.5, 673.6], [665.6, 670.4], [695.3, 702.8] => 0.109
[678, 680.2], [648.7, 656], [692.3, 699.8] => 0.033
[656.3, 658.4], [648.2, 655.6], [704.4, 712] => 0.058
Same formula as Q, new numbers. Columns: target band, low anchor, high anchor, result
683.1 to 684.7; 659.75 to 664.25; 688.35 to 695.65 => 0.04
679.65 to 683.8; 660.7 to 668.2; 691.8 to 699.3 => -0.03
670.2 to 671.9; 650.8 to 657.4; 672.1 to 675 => 0.02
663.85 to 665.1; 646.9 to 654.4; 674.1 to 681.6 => 0.01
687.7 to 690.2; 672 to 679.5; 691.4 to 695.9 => 0.02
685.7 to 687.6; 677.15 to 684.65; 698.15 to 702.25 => 0.02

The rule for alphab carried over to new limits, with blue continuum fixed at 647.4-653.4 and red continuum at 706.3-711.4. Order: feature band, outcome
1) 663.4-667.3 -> 0.03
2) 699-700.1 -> -0.05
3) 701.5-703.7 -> -0.01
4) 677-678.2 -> 0.06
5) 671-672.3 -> 0.08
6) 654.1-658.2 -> 0.16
